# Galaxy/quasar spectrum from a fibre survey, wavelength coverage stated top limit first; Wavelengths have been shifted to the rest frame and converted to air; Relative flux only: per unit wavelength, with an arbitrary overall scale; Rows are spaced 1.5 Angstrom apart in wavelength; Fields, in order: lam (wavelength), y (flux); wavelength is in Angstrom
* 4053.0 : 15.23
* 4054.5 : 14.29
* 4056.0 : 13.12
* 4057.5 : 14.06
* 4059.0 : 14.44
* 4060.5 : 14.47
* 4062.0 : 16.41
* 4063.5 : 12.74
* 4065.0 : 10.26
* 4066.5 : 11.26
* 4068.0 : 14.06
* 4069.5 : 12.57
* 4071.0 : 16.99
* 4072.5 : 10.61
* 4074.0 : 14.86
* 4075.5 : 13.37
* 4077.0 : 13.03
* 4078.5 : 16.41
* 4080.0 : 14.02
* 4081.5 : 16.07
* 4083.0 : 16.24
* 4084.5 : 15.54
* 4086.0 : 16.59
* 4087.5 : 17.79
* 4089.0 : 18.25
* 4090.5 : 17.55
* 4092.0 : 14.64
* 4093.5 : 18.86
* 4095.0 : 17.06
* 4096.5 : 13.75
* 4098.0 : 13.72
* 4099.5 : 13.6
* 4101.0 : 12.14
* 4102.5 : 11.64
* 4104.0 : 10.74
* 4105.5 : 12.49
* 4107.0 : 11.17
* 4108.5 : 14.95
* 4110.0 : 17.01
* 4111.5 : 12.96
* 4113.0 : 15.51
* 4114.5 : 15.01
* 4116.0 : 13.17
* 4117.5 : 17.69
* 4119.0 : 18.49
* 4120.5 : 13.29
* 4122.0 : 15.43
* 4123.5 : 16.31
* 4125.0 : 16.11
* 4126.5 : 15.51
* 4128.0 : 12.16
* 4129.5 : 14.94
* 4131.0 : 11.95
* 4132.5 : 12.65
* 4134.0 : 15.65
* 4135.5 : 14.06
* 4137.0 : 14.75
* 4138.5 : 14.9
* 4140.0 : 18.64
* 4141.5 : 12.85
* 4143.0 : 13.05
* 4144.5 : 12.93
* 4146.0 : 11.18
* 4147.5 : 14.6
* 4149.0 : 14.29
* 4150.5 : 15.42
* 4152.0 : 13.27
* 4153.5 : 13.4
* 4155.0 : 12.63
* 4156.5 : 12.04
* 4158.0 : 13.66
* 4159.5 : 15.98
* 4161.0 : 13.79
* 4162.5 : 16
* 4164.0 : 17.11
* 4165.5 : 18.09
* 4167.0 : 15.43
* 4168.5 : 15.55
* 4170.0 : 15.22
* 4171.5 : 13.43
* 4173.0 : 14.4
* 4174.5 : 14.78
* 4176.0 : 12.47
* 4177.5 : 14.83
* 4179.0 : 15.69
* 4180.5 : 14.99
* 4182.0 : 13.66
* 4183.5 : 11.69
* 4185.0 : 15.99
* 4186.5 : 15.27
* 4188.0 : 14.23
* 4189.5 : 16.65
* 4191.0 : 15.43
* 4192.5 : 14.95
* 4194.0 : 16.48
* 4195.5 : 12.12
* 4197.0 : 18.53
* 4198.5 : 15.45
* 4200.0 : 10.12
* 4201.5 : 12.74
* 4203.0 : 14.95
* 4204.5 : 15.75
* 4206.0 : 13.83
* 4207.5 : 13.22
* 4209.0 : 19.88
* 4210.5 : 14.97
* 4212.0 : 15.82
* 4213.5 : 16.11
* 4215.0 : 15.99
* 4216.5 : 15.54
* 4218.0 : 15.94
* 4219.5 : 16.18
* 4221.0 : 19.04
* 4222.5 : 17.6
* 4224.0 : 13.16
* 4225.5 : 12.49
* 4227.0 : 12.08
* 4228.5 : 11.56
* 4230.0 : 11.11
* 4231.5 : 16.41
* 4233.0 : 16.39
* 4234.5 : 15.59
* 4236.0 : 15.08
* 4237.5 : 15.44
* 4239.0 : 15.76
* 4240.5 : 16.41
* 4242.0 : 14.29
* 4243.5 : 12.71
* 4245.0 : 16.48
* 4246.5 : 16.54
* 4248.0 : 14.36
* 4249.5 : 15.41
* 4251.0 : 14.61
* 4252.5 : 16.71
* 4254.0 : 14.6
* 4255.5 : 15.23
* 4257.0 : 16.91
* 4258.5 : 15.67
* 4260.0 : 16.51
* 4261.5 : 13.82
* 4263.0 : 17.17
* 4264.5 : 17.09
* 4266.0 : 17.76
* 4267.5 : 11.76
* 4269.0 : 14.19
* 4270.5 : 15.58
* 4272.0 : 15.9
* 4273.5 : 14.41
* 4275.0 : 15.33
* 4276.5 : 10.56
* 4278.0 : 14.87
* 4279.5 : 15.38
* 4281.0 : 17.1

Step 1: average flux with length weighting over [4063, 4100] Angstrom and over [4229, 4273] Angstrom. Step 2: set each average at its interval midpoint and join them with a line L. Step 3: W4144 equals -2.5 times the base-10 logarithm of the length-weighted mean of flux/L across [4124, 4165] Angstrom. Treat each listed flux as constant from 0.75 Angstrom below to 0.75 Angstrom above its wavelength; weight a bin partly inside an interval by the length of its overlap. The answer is 0.06 mag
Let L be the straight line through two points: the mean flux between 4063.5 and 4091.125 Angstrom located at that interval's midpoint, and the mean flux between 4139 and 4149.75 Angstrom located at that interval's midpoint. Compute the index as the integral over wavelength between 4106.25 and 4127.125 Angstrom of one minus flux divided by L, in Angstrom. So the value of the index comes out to -1.4 Angstrom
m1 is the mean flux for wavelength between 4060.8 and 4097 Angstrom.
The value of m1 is 15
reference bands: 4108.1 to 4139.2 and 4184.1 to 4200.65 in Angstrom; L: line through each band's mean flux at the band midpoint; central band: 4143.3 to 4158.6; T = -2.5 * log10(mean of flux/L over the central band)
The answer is 0.12 mag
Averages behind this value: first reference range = 14.9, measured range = 13.3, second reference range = 15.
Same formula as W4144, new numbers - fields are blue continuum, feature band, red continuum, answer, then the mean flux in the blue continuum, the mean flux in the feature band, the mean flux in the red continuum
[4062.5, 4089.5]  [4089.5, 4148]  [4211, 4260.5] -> 0.02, 14.5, 14.5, 15.3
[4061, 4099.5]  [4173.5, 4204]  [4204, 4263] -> 0.04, 14.9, 14.6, 15.3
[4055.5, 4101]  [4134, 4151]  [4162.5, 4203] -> 0.04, 14.7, 14.3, 14.8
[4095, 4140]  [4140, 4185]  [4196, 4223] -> 0.05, 14.3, 14.3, 15.6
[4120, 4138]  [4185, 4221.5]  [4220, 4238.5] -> -0.05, 14.4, 15.4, 14.7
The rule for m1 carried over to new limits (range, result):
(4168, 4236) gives 14.9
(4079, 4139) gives 14.9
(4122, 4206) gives 14.5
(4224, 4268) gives 15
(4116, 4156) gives 14.4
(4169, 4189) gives 14.4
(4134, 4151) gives 14.3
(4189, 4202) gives 14.7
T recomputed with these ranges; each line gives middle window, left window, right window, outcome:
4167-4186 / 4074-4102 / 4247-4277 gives 0.06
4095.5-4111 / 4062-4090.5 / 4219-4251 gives 0.12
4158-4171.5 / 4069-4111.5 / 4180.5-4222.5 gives -0.04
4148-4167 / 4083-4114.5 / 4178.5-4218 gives 0.02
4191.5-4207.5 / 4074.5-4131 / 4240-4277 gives 0.05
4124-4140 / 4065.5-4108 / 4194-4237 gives 0.01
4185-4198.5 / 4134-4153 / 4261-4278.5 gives -0.07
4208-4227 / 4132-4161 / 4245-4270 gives -0.06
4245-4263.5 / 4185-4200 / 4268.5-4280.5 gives -0.06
